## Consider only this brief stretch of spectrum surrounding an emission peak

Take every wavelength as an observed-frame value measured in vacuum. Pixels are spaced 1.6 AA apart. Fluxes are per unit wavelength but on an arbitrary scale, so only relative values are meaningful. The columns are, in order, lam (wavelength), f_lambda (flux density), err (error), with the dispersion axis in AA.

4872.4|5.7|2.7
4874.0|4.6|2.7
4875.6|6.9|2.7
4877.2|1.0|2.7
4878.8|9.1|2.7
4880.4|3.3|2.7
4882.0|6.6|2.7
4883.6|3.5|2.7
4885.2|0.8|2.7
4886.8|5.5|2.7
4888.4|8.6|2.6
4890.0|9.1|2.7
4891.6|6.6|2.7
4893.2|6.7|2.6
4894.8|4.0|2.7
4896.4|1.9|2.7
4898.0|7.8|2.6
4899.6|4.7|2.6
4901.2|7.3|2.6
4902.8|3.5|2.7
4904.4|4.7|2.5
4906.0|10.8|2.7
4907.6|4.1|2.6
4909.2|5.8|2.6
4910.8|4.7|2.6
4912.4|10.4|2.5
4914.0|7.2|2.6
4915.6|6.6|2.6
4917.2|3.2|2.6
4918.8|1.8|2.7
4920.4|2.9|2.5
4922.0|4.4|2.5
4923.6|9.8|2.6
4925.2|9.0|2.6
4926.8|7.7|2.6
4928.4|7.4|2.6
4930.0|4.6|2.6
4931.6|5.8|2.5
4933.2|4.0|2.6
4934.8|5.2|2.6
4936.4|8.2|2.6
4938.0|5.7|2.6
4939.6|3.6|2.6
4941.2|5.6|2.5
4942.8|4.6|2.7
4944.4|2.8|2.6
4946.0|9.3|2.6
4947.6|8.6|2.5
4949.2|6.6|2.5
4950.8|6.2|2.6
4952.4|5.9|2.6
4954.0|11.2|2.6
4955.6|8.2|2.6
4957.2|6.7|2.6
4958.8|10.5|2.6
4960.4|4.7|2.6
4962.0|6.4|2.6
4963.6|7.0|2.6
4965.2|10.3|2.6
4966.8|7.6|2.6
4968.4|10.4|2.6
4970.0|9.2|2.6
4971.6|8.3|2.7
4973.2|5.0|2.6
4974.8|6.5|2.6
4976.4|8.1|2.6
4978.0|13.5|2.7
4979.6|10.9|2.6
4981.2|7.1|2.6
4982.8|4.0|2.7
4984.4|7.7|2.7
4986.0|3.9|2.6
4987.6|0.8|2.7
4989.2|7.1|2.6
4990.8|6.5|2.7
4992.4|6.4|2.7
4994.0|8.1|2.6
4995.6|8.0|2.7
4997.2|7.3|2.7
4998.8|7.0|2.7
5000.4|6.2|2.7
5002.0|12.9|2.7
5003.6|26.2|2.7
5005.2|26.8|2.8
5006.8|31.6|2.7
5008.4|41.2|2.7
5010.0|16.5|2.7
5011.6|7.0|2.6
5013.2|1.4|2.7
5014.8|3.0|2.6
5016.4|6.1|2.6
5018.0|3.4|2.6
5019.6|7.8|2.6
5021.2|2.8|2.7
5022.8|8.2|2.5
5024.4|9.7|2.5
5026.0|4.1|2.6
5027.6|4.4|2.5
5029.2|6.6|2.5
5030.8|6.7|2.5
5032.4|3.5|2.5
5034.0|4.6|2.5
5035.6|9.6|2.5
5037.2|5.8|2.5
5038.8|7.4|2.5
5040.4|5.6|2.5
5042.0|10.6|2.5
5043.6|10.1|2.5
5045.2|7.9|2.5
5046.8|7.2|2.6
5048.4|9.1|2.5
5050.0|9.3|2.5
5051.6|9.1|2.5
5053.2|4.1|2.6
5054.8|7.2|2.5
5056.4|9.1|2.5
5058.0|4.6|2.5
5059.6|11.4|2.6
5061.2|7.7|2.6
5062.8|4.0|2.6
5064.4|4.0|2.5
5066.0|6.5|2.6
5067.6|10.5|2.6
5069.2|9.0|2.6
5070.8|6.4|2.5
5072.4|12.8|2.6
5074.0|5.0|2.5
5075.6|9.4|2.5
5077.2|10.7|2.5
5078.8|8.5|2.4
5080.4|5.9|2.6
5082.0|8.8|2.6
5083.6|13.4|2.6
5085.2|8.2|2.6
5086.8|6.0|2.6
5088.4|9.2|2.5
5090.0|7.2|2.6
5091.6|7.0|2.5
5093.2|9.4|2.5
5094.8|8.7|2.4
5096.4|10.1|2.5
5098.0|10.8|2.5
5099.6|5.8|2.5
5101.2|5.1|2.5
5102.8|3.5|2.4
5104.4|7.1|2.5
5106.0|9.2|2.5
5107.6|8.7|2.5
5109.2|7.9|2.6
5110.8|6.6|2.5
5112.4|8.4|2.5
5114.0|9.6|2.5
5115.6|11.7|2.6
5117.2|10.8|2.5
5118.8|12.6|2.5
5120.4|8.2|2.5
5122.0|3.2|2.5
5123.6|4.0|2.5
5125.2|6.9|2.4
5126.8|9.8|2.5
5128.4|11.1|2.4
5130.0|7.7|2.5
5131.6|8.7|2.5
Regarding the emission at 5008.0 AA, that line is [O II]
